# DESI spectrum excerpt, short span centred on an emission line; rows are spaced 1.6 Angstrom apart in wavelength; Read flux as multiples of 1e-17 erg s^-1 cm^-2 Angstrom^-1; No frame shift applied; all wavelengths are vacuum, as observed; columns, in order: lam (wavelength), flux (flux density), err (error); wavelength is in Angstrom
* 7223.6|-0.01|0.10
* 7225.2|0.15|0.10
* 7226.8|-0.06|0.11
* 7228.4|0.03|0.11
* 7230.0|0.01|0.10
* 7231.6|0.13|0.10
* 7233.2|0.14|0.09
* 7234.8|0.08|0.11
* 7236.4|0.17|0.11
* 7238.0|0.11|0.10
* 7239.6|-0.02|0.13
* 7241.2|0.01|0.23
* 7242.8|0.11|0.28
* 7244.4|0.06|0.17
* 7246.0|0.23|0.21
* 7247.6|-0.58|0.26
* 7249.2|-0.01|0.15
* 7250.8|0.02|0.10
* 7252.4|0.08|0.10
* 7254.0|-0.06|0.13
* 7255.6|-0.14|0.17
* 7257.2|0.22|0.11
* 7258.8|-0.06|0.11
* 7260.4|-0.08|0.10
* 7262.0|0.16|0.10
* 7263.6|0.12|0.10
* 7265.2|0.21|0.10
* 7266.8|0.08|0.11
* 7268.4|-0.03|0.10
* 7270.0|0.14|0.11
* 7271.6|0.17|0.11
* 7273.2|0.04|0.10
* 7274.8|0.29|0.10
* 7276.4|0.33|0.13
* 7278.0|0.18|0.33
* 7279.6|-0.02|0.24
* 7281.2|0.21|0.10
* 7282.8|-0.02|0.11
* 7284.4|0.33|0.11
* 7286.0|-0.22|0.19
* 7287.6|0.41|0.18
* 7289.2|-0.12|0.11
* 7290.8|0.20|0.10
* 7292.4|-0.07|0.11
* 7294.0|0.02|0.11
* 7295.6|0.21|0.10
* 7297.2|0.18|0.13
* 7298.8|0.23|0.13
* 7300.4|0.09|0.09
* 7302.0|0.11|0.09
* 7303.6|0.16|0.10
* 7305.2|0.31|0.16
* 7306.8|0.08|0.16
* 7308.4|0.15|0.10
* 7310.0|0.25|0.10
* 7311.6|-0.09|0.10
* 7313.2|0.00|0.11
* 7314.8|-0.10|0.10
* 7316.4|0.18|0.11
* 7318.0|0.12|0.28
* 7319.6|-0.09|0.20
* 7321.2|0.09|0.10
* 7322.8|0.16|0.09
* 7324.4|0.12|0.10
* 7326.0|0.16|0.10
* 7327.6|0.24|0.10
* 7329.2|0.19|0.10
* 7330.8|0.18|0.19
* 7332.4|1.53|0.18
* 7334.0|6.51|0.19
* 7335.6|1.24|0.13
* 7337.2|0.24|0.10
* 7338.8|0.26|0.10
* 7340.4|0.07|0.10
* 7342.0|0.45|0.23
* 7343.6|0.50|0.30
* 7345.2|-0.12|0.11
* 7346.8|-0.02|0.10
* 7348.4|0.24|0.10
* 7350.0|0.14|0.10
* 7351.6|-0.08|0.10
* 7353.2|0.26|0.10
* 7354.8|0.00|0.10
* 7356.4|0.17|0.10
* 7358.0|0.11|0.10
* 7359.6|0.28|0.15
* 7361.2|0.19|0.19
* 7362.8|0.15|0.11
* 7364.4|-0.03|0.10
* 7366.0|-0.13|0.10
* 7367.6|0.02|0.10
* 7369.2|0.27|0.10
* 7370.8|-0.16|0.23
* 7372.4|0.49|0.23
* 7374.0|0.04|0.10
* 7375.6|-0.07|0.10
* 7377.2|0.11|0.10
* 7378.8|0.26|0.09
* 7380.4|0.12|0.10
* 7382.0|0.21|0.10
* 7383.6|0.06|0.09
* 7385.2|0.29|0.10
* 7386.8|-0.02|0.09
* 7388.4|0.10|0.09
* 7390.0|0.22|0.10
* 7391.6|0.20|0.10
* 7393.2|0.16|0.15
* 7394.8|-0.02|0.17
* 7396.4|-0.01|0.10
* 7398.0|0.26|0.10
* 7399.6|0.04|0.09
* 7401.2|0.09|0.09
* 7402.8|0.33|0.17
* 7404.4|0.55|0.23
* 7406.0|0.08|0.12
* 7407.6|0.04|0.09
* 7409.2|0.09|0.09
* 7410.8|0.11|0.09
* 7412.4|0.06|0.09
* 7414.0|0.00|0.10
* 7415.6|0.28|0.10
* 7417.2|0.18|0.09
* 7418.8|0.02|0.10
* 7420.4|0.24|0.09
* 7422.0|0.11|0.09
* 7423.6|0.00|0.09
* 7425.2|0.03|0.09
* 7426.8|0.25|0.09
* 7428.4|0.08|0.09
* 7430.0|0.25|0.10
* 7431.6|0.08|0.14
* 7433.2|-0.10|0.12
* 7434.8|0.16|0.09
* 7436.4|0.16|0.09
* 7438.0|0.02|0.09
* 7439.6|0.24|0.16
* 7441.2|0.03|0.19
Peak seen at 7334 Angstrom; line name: Halpha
